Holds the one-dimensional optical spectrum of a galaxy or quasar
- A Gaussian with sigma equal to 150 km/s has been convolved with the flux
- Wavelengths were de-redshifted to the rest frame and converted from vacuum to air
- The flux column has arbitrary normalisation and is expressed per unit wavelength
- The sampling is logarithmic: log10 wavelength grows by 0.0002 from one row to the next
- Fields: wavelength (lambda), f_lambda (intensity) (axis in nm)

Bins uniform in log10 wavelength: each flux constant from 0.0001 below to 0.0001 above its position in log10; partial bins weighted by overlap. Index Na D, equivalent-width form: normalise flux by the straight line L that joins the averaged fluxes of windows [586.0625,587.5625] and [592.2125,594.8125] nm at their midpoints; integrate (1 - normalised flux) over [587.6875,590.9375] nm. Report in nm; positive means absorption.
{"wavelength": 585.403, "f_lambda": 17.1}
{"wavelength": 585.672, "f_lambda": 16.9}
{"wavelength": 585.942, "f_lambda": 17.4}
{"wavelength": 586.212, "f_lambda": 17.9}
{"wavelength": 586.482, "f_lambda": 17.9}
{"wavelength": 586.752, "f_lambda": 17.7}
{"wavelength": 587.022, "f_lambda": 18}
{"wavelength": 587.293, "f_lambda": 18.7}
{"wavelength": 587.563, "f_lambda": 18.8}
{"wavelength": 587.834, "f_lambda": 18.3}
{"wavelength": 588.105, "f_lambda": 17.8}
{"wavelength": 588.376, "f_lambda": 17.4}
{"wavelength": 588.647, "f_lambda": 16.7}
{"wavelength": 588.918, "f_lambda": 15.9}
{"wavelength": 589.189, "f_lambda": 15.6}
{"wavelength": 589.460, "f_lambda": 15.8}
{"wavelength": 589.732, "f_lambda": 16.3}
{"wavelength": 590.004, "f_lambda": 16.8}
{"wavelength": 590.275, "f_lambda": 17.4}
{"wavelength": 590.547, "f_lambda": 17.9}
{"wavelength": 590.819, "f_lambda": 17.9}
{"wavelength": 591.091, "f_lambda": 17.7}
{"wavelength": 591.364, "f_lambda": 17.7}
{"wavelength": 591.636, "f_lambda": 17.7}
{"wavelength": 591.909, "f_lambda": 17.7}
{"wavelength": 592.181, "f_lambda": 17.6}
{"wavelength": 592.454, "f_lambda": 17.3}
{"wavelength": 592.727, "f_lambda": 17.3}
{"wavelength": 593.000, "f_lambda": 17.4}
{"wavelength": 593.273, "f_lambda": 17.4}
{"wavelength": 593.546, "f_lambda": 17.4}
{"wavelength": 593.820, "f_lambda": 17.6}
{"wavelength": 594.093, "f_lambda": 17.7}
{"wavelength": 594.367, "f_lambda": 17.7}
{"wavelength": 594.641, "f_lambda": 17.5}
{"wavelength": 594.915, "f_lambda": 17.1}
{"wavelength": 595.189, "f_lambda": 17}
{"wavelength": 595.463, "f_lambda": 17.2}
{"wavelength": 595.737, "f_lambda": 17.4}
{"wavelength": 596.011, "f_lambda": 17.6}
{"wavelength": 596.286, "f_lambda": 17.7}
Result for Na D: 0.161 nm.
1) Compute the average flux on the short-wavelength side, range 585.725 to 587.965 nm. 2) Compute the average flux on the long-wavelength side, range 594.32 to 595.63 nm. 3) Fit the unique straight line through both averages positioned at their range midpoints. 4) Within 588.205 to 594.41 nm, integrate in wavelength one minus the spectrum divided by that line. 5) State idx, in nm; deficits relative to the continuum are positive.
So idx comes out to 0.14 nm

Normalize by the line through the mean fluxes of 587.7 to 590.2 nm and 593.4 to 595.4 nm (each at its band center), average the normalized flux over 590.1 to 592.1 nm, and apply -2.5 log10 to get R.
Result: -0.04 mag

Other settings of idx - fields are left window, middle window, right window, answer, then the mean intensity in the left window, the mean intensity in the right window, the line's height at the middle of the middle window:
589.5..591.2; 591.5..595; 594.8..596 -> -0.05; 17.2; 17.2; 17.2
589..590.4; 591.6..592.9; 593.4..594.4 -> -0.03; 16.4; 17.6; 17.1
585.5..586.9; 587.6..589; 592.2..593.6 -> 0.01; 17.6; 17.4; 17.5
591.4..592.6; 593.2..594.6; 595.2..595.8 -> -0.01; 17.6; 17.2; 17.4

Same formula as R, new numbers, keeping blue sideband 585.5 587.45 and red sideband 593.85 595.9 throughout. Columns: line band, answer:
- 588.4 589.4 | 0.09 mag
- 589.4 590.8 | 0.04 mag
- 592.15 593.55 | 0.01 mag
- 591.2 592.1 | -0.01 mag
